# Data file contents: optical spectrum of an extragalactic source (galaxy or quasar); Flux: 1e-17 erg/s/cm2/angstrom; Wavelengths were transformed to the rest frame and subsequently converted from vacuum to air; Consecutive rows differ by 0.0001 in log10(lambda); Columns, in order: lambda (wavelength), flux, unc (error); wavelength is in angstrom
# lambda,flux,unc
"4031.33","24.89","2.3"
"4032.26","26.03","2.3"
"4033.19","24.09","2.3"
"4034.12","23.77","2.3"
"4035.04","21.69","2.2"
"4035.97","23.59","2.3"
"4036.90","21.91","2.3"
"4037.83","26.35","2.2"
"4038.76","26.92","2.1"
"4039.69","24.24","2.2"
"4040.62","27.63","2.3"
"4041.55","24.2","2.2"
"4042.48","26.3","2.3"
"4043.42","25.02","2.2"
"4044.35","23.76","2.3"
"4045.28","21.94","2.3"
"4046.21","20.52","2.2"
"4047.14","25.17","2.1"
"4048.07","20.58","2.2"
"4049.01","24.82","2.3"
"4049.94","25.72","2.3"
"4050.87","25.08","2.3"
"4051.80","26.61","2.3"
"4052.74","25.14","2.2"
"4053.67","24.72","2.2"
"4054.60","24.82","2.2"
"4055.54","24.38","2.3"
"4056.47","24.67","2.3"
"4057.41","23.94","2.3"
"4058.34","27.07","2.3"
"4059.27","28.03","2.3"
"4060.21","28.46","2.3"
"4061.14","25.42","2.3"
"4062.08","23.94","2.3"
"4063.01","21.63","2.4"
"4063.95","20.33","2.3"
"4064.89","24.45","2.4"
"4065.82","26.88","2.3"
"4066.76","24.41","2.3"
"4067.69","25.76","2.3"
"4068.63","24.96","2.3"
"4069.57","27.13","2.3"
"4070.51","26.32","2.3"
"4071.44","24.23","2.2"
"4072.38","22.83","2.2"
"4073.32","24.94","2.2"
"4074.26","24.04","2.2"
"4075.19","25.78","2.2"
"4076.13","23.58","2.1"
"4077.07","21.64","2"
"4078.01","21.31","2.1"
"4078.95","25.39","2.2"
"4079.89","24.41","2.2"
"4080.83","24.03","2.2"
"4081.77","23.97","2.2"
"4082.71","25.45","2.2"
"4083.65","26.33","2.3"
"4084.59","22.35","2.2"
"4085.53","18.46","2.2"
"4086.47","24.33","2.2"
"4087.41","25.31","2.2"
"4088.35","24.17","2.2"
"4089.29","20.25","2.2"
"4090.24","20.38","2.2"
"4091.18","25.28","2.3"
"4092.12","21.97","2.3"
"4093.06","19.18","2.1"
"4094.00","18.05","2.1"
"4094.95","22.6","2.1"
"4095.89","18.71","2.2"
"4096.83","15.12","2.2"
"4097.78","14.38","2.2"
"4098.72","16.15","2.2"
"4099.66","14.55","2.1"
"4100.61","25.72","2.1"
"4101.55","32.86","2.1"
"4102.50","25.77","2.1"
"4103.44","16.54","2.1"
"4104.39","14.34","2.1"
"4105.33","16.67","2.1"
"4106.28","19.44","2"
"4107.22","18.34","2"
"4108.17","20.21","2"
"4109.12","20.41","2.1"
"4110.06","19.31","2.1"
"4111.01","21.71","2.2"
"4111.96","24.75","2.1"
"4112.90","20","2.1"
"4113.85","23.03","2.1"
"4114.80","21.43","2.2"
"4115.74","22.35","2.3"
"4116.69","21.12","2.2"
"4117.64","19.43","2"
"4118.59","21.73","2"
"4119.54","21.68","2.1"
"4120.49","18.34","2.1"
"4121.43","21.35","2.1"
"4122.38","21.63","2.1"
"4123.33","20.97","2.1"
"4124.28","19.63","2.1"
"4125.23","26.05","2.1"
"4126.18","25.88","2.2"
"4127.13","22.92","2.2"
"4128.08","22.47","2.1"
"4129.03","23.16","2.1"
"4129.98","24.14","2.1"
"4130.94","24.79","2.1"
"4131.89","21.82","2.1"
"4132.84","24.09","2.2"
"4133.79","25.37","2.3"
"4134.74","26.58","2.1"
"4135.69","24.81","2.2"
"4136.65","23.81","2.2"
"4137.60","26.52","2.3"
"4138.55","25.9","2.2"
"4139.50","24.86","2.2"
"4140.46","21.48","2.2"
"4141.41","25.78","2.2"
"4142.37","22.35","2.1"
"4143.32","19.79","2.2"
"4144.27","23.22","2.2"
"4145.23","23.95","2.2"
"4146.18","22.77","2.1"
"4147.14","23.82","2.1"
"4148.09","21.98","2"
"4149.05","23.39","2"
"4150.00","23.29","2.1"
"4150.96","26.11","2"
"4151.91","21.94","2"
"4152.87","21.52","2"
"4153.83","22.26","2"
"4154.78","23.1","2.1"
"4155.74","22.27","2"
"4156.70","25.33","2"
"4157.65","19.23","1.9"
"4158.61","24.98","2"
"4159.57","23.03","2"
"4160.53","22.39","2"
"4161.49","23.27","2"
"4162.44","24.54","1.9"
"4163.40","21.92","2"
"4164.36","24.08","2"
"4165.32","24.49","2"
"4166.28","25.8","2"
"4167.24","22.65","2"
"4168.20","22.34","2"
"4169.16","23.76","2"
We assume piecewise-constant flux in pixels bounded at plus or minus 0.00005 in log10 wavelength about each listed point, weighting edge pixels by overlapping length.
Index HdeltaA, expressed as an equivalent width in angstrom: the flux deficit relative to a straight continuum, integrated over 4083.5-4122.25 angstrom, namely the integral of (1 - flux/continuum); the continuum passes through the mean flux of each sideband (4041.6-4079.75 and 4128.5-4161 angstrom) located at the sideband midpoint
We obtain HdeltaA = 5.2 angstrom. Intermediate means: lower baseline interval 24.5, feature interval 20.8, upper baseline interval 23.5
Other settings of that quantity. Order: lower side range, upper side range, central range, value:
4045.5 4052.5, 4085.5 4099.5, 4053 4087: -3.5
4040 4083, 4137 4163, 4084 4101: 2.6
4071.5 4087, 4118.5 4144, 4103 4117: 2.1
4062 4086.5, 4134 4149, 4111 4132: 1.5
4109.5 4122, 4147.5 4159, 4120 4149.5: -1.6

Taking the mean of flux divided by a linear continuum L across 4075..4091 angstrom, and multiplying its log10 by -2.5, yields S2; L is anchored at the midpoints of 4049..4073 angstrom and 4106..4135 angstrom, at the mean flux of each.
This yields 0.03 mag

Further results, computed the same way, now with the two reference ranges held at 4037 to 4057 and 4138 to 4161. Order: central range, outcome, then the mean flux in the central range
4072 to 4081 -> 0.02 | 23.8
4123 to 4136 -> -0.02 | 23.8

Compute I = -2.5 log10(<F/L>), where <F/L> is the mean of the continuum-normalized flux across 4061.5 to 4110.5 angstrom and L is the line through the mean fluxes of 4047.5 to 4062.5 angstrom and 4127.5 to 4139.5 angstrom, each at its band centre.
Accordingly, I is 0.13 mag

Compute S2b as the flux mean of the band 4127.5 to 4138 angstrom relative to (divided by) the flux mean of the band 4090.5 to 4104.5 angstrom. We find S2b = 1.20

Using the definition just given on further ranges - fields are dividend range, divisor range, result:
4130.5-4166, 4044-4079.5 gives 0.96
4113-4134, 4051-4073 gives 0.89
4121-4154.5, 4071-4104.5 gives 1.06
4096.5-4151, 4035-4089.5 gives 0.90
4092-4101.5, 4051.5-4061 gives 0.74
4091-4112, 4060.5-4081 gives 0.82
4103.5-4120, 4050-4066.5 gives 0.81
